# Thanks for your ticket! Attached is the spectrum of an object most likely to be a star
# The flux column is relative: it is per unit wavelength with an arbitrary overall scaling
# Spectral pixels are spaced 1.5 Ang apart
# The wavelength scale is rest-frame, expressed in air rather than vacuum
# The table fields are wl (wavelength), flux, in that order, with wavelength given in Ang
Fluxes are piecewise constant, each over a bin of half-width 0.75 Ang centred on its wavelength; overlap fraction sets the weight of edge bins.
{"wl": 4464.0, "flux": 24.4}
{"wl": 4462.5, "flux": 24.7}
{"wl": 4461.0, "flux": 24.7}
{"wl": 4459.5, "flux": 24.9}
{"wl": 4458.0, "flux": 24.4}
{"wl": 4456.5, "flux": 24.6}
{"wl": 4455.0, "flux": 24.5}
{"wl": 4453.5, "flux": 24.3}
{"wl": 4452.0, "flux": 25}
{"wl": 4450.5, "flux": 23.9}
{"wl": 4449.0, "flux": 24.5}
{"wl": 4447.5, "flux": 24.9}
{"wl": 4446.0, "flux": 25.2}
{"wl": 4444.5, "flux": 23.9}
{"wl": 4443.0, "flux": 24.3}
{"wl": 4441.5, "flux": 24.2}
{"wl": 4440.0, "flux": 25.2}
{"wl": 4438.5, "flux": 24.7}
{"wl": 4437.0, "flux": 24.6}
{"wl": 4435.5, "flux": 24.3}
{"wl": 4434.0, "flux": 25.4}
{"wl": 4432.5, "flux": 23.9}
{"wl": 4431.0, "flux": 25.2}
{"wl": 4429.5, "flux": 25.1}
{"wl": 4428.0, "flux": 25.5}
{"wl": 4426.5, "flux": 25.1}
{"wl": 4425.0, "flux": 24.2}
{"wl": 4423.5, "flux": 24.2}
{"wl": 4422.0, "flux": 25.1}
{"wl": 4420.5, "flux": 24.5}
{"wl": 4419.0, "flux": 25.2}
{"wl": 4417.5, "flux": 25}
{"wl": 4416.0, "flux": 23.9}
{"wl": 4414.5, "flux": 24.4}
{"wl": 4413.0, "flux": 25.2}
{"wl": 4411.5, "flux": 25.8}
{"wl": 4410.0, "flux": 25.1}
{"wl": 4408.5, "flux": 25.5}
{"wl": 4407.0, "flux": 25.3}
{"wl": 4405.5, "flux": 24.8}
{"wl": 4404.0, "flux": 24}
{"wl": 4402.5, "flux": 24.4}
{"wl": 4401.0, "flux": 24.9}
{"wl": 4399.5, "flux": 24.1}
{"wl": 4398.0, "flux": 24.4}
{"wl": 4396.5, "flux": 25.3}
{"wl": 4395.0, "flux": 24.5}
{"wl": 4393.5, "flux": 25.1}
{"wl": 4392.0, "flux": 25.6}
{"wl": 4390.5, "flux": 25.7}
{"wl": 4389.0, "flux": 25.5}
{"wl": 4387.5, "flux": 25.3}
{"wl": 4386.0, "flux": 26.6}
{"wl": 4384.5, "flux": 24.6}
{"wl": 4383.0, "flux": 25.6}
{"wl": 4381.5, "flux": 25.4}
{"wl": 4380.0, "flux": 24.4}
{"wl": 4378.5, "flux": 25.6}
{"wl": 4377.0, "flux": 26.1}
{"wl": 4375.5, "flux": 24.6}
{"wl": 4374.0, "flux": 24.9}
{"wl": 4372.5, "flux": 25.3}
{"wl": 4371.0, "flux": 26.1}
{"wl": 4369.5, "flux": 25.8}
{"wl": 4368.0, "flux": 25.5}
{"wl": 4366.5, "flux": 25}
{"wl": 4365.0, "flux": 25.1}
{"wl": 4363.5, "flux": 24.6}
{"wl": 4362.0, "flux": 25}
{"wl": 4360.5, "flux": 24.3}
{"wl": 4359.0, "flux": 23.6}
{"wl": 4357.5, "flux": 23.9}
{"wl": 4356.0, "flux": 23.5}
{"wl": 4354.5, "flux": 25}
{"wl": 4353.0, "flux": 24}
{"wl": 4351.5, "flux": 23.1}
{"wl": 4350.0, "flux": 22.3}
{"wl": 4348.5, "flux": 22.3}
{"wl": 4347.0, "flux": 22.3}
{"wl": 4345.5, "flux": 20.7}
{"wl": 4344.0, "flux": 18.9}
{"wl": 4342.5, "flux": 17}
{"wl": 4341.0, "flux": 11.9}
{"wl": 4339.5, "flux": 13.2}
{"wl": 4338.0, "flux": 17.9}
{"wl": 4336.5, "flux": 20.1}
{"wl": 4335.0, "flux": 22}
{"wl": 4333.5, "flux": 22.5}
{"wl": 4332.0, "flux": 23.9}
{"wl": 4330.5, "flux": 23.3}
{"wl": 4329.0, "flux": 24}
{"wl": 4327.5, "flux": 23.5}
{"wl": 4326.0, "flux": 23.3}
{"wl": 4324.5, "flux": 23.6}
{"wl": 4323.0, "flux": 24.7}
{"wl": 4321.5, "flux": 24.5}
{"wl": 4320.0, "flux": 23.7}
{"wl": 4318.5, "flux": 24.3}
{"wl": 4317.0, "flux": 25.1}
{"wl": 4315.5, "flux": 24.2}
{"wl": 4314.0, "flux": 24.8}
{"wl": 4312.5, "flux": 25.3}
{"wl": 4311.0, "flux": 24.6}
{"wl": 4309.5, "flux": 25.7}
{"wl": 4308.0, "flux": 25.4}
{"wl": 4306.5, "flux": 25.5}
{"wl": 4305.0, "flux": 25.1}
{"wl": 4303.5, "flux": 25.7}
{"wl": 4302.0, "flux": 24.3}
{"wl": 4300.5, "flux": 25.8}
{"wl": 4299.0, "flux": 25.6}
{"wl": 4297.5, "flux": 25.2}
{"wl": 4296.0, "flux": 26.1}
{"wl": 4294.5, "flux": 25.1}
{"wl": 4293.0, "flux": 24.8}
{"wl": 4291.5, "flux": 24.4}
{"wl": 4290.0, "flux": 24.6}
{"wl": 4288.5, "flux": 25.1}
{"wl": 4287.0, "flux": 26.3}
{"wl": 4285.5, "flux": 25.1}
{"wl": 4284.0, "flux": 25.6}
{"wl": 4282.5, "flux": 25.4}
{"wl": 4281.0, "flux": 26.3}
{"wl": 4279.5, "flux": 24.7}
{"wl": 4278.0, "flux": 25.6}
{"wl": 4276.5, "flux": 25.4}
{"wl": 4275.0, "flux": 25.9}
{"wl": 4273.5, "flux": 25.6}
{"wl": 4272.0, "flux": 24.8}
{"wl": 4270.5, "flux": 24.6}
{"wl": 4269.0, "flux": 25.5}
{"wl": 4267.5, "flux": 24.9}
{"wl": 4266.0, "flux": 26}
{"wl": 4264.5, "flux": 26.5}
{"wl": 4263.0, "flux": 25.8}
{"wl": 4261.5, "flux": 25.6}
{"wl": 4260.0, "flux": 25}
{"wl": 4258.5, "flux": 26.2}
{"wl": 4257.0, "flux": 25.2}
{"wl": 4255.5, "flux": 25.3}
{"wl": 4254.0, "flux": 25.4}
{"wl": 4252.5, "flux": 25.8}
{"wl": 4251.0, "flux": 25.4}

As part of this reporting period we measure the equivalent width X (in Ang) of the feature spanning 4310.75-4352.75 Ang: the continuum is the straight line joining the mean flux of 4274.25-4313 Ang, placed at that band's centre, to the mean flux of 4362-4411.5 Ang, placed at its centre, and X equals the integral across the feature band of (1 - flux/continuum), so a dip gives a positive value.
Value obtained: 5.4 Ang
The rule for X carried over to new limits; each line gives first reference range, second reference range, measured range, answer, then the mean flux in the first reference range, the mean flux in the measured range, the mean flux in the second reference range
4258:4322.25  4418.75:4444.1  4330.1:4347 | 3.91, 25.2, 19.3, 24.7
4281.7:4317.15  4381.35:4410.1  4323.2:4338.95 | 1.75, 25.2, 22.4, 25.1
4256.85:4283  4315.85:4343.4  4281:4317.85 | -2.59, 25.5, 25.2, 21.6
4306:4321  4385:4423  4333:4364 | 4.48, 24.8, 21.3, 25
